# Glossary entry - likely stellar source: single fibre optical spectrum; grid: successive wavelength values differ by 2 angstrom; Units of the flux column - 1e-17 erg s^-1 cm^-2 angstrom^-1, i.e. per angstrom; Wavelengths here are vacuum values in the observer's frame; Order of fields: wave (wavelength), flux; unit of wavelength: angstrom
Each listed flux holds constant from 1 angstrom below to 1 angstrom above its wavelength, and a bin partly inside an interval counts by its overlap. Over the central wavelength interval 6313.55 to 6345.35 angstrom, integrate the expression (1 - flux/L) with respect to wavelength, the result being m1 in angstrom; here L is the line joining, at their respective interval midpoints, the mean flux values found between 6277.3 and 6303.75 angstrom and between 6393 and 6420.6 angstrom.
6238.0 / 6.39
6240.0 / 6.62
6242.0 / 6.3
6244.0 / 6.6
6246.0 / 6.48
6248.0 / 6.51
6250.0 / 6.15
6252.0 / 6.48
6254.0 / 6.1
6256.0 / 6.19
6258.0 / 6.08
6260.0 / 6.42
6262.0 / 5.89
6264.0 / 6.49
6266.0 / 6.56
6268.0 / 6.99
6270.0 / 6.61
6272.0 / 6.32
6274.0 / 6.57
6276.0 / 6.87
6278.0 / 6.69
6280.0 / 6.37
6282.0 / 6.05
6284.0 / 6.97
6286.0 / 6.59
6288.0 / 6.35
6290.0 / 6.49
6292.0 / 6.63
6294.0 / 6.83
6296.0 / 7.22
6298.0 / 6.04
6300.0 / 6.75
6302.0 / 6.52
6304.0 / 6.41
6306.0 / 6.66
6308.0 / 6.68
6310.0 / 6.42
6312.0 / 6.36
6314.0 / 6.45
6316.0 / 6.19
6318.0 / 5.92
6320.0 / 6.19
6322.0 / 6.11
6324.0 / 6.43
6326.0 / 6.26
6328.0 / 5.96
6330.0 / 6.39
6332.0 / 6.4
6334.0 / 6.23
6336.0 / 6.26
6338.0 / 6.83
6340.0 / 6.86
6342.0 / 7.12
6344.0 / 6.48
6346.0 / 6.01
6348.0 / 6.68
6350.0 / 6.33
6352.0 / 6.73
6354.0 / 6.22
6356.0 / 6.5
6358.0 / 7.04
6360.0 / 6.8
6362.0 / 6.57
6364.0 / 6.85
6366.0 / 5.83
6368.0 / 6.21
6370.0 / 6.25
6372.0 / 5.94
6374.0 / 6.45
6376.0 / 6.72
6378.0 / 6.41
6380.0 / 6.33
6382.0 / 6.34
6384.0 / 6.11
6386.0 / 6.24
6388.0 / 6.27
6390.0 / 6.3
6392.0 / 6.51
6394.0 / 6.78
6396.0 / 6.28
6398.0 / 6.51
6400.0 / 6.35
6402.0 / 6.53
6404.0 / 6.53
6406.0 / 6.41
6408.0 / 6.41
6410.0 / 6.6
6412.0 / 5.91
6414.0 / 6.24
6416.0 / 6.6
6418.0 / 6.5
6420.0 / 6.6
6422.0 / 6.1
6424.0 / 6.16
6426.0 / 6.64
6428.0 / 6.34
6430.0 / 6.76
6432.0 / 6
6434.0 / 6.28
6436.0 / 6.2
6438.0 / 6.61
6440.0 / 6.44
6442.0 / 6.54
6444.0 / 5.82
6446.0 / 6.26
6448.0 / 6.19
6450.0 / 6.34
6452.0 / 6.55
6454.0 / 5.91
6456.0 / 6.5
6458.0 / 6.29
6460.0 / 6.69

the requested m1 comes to 0.75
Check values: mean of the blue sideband 6.57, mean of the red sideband 6.44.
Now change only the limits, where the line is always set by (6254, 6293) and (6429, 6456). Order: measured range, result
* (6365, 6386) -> 0.4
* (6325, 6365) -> -0.8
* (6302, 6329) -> 0.5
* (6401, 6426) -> -0.2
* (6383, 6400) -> 0.0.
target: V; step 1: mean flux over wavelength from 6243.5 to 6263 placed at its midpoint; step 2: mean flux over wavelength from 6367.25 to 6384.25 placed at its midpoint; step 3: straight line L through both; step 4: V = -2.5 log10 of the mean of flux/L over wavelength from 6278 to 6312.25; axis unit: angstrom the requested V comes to -0.04 mag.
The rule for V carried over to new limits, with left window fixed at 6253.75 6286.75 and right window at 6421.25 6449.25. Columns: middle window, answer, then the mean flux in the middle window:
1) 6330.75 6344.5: -0.03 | 6.6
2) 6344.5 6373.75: -0.01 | 6.43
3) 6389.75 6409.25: -0.02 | 6.47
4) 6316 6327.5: 0.04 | 6.17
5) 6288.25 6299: -0.03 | 6.62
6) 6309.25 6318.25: 0.02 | 6.29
